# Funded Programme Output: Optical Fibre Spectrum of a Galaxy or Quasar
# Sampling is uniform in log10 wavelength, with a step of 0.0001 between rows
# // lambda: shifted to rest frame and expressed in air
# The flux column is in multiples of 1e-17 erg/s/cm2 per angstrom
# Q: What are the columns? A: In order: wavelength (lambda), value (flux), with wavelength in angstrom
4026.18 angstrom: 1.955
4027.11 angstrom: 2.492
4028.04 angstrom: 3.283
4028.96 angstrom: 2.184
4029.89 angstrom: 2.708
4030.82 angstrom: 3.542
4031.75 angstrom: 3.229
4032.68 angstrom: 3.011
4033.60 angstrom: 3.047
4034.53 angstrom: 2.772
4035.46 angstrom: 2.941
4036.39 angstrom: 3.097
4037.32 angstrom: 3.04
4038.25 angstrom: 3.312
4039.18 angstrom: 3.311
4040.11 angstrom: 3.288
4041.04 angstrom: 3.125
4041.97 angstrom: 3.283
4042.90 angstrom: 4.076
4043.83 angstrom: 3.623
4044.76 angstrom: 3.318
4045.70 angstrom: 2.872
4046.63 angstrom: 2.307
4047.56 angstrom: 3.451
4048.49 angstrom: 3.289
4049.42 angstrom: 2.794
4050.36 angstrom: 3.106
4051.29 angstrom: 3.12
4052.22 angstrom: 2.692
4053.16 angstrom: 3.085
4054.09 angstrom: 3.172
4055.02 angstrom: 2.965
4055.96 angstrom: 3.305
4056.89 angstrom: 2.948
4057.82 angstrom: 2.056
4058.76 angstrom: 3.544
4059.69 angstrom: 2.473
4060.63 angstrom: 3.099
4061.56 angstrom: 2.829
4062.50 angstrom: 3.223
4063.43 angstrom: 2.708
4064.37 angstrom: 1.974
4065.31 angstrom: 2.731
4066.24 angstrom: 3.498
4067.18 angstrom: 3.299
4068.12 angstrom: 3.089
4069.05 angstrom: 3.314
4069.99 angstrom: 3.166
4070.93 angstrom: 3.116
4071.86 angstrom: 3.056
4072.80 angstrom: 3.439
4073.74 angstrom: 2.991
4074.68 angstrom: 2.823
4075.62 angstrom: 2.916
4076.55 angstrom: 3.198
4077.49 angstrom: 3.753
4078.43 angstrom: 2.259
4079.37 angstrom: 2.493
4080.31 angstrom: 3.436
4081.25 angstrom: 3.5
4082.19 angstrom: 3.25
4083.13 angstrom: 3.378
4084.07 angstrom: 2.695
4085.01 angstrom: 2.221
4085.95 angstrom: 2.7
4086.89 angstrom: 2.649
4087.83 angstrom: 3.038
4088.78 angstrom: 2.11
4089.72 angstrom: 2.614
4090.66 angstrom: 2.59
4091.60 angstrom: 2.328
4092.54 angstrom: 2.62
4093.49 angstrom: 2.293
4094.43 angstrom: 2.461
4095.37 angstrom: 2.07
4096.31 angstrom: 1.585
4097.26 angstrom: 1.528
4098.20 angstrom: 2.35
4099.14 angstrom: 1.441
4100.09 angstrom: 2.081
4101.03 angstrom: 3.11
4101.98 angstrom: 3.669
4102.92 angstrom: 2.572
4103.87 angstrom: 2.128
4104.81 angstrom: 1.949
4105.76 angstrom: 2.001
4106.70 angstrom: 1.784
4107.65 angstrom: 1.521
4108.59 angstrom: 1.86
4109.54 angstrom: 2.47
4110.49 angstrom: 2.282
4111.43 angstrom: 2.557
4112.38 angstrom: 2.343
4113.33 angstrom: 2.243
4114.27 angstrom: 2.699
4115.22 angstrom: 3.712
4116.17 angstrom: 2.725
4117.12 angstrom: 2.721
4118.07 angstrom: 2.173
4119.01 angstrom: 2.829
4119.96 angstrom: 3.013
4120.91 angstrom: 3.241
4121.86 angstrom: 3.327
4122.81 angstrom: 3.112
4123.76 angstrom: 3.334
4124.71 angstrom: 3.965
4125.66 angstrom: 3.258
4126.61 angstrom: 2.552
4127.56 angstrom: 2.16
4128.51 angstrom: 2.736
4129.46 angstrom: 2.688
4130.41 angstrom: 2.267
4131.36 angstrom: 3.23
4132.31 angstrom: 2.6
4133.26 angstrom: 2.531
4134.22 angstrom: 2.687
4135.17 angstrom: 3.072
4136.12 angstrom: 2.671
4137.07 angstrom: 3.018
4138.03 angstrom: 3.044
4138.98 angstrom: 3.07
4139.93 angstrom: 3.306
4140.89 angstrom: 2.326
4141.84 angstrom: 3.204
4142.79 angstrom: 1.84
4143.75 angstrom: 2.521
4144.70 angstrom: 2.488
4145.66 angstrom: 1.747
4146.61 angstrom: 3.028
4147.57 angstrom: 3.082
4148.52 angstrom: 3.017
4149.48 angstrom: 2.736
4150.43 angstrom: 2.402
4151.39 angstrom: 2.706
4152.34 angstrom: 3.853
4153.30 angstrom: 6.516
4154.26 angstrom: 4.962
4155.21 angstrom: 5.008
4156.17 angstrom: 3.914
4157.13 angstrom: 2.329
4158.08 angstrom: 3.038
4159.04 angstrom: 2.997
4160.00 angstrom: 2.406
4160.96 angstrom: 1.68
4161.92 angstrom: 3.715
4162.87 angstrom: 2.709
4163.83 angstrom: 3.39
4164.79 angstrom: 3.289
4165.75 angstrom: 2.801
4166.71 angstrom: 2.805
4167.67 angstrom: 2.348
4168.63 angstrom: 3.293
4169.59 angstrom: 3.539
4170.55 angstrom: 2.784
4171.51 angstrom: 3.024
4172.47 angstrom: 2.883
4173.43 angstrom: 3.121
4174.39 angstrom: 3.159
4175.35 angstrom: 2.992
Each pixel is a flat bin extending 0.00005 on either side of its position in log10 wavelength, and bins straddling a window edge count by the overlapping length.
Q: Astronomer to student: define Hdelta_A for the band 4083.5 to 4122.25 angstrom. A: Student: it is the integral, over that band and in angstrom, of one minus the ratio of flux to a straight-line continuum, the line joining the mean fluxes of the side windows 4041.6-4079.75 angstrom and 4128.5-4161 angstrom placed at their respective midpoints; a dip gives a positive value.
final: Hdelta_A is 7.4 angstrom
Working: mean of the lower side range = 3.04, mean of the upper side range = 3.01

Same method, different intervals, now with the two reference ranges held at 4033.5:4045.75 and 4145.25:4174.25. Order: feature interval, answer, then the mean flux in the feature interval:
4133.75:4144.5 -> 1.34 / 2.79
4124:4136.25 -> 1.44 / 2.82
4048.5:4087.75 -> 2.93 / 2.98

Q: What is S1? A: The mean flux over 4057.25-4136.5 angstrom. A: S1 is 2.71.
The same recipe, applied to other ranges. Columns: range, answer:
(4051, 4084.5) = 3.02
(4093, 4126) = 2.52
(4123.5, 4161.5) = 3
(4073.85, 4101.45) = 2.61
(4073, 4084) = 3.08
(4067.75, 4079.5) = 3.06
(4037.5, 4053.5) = 3.18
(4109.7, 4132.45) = 2.82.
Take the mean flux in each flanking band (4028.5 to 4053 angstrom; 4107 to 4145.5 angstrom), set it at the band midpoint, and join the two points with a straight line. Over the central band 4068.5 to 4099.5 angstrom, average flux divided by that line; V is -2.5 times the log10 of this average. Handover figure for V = 0.08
